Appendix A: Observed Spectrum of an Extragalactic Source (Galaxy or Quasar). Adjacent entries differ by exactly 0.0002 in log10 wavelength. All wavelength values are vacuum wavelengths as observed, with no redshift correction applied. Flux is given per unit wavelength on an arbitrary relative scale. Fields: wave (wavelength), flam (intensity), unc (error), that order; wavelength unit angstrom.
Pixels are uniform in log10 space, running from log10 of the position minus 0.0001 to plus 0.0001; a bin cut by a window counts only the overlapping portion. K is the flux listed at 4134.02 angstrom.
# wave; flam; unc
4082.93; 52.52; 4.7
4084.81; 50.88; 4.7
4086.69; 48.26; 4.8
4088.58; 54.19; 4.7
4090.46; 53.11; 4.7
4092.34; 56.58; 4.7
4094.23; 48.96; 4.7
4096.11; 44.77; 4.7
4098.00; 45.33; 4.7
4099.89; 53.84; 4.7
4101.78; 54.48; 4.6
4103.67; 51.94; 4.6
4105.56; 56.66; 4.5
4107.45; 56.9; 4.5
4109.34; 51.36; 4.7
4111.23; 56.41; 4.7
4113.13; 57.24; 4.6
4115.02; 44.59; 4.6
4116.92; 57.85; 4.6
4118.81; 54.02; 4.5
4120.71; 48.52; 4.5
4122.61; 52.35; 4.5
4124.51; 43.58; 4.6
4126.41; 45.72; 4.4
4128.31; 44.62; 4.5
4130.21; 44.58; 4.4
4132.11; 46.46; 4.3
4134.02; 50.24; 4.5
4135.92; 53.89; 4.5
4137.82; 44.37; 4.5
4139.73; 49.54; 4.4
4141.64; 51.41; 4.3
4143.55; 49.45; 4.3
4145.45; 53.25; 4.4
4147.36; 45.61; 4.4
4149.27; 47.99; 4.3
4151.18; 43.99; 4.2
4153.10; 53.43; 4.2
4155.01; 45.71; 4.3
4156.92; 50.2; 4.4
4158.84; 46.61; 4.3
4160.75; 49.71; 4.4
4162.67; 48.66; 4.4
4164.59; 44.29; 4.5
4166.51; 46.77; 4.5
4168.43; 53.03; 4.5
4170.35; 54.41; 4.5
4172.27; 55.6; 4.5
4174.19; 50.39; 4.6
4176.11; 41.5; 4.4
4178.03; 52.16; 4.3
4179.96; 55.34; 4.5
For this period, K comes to 50.24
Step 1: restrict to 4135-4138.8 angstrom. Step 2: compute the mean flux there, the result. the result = 49.1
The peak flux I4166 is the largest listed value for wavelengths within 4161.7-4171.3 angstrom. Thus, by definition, 54.41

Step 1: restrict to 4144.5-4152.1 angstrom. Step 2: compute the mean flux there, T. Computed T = 47.8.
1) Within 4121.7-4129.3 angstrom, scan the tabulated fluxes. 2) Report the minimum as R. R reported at 43.58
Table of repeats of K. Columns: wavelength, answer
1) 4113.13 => 57.24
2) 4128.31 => 44.62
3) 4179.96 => 55.34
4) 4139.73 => 49.54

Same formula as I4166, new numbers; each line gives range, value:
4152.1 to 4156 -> 53.43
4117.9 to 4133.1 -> 54.02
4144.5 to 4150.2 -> 53.25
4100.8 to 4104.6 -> 54.48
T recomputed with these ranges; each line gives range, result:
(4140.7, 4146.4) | 51.4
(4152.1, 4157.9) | 49.7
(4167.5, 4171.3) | 53.7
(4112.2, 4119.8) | 53.4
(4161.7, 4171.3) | 49.4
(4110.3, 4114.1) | 56.7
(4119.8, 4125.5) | 48.1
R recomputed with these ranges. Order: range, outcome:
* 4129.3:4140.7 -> 44.37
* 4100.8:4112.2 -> 51.36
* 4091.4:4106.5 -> 44.77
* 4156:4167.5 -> 44.29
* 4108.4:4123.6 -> 44.59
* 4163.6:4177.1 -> 41.5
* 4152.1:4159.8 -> 45.71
